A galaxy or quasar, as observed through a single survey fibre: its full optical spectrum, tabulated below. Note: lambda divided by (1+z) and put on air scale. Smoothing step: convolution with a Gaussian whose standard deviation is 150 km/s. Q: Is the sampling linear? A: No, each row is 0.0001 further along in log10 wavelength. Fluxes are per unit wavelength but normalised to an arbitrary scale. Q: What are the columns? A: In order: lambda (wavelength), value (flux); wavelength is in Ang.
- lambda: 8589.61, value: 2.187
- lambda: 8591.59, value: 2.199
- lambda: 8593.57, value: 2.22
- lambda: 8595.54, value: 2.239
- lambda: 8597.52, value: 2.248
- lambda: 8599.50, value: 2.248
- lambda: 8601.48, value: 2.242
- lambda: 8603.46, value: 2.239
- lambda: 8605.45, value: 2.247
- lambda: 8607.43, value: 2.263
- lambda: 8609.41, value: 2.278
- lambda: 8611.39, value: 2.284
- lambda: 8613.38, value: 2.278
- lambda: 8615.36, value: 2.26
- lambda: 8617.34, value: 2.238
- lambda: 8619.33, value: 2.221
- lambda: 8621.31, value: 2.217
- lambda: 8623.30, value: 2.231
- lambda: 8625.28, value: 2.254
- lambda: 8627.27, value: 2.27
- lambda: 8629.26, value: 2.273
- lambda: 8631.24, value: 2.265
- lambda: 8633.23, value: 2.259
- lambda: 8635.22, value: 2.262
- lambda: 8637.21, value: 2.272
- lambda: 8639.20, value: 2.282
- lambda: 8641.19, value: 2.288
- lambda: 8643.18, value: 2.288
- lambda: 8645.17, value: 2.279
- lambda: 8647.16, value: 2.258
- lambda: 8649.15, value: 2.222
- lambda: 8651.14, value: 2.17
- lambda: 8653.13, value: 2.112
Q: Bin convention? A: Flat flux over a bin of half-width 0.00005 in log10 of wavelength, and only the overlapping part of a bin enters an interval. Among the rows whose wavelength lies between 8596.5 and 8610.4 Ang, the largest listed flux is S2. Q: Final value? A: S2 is 2.278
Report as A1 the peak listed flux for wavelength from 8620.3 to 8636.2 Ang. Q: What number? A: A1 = 2.273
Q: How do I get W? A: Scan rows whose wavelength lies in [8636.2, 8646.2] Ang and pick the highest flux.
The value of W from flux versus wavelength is 2.288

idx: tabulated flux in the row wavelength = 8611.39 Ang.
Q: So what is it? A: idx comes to 2.284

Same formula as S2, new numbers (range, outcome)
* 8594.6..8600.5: 2.248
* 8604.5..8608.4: 2.263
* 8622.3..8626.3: 2.254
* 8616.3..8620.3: 2.238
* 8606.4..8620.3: 2.284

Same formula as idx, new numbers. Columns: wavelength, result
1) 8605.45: 2.247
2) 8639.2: 2.282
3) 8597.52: 2.248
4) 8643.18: 2.288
